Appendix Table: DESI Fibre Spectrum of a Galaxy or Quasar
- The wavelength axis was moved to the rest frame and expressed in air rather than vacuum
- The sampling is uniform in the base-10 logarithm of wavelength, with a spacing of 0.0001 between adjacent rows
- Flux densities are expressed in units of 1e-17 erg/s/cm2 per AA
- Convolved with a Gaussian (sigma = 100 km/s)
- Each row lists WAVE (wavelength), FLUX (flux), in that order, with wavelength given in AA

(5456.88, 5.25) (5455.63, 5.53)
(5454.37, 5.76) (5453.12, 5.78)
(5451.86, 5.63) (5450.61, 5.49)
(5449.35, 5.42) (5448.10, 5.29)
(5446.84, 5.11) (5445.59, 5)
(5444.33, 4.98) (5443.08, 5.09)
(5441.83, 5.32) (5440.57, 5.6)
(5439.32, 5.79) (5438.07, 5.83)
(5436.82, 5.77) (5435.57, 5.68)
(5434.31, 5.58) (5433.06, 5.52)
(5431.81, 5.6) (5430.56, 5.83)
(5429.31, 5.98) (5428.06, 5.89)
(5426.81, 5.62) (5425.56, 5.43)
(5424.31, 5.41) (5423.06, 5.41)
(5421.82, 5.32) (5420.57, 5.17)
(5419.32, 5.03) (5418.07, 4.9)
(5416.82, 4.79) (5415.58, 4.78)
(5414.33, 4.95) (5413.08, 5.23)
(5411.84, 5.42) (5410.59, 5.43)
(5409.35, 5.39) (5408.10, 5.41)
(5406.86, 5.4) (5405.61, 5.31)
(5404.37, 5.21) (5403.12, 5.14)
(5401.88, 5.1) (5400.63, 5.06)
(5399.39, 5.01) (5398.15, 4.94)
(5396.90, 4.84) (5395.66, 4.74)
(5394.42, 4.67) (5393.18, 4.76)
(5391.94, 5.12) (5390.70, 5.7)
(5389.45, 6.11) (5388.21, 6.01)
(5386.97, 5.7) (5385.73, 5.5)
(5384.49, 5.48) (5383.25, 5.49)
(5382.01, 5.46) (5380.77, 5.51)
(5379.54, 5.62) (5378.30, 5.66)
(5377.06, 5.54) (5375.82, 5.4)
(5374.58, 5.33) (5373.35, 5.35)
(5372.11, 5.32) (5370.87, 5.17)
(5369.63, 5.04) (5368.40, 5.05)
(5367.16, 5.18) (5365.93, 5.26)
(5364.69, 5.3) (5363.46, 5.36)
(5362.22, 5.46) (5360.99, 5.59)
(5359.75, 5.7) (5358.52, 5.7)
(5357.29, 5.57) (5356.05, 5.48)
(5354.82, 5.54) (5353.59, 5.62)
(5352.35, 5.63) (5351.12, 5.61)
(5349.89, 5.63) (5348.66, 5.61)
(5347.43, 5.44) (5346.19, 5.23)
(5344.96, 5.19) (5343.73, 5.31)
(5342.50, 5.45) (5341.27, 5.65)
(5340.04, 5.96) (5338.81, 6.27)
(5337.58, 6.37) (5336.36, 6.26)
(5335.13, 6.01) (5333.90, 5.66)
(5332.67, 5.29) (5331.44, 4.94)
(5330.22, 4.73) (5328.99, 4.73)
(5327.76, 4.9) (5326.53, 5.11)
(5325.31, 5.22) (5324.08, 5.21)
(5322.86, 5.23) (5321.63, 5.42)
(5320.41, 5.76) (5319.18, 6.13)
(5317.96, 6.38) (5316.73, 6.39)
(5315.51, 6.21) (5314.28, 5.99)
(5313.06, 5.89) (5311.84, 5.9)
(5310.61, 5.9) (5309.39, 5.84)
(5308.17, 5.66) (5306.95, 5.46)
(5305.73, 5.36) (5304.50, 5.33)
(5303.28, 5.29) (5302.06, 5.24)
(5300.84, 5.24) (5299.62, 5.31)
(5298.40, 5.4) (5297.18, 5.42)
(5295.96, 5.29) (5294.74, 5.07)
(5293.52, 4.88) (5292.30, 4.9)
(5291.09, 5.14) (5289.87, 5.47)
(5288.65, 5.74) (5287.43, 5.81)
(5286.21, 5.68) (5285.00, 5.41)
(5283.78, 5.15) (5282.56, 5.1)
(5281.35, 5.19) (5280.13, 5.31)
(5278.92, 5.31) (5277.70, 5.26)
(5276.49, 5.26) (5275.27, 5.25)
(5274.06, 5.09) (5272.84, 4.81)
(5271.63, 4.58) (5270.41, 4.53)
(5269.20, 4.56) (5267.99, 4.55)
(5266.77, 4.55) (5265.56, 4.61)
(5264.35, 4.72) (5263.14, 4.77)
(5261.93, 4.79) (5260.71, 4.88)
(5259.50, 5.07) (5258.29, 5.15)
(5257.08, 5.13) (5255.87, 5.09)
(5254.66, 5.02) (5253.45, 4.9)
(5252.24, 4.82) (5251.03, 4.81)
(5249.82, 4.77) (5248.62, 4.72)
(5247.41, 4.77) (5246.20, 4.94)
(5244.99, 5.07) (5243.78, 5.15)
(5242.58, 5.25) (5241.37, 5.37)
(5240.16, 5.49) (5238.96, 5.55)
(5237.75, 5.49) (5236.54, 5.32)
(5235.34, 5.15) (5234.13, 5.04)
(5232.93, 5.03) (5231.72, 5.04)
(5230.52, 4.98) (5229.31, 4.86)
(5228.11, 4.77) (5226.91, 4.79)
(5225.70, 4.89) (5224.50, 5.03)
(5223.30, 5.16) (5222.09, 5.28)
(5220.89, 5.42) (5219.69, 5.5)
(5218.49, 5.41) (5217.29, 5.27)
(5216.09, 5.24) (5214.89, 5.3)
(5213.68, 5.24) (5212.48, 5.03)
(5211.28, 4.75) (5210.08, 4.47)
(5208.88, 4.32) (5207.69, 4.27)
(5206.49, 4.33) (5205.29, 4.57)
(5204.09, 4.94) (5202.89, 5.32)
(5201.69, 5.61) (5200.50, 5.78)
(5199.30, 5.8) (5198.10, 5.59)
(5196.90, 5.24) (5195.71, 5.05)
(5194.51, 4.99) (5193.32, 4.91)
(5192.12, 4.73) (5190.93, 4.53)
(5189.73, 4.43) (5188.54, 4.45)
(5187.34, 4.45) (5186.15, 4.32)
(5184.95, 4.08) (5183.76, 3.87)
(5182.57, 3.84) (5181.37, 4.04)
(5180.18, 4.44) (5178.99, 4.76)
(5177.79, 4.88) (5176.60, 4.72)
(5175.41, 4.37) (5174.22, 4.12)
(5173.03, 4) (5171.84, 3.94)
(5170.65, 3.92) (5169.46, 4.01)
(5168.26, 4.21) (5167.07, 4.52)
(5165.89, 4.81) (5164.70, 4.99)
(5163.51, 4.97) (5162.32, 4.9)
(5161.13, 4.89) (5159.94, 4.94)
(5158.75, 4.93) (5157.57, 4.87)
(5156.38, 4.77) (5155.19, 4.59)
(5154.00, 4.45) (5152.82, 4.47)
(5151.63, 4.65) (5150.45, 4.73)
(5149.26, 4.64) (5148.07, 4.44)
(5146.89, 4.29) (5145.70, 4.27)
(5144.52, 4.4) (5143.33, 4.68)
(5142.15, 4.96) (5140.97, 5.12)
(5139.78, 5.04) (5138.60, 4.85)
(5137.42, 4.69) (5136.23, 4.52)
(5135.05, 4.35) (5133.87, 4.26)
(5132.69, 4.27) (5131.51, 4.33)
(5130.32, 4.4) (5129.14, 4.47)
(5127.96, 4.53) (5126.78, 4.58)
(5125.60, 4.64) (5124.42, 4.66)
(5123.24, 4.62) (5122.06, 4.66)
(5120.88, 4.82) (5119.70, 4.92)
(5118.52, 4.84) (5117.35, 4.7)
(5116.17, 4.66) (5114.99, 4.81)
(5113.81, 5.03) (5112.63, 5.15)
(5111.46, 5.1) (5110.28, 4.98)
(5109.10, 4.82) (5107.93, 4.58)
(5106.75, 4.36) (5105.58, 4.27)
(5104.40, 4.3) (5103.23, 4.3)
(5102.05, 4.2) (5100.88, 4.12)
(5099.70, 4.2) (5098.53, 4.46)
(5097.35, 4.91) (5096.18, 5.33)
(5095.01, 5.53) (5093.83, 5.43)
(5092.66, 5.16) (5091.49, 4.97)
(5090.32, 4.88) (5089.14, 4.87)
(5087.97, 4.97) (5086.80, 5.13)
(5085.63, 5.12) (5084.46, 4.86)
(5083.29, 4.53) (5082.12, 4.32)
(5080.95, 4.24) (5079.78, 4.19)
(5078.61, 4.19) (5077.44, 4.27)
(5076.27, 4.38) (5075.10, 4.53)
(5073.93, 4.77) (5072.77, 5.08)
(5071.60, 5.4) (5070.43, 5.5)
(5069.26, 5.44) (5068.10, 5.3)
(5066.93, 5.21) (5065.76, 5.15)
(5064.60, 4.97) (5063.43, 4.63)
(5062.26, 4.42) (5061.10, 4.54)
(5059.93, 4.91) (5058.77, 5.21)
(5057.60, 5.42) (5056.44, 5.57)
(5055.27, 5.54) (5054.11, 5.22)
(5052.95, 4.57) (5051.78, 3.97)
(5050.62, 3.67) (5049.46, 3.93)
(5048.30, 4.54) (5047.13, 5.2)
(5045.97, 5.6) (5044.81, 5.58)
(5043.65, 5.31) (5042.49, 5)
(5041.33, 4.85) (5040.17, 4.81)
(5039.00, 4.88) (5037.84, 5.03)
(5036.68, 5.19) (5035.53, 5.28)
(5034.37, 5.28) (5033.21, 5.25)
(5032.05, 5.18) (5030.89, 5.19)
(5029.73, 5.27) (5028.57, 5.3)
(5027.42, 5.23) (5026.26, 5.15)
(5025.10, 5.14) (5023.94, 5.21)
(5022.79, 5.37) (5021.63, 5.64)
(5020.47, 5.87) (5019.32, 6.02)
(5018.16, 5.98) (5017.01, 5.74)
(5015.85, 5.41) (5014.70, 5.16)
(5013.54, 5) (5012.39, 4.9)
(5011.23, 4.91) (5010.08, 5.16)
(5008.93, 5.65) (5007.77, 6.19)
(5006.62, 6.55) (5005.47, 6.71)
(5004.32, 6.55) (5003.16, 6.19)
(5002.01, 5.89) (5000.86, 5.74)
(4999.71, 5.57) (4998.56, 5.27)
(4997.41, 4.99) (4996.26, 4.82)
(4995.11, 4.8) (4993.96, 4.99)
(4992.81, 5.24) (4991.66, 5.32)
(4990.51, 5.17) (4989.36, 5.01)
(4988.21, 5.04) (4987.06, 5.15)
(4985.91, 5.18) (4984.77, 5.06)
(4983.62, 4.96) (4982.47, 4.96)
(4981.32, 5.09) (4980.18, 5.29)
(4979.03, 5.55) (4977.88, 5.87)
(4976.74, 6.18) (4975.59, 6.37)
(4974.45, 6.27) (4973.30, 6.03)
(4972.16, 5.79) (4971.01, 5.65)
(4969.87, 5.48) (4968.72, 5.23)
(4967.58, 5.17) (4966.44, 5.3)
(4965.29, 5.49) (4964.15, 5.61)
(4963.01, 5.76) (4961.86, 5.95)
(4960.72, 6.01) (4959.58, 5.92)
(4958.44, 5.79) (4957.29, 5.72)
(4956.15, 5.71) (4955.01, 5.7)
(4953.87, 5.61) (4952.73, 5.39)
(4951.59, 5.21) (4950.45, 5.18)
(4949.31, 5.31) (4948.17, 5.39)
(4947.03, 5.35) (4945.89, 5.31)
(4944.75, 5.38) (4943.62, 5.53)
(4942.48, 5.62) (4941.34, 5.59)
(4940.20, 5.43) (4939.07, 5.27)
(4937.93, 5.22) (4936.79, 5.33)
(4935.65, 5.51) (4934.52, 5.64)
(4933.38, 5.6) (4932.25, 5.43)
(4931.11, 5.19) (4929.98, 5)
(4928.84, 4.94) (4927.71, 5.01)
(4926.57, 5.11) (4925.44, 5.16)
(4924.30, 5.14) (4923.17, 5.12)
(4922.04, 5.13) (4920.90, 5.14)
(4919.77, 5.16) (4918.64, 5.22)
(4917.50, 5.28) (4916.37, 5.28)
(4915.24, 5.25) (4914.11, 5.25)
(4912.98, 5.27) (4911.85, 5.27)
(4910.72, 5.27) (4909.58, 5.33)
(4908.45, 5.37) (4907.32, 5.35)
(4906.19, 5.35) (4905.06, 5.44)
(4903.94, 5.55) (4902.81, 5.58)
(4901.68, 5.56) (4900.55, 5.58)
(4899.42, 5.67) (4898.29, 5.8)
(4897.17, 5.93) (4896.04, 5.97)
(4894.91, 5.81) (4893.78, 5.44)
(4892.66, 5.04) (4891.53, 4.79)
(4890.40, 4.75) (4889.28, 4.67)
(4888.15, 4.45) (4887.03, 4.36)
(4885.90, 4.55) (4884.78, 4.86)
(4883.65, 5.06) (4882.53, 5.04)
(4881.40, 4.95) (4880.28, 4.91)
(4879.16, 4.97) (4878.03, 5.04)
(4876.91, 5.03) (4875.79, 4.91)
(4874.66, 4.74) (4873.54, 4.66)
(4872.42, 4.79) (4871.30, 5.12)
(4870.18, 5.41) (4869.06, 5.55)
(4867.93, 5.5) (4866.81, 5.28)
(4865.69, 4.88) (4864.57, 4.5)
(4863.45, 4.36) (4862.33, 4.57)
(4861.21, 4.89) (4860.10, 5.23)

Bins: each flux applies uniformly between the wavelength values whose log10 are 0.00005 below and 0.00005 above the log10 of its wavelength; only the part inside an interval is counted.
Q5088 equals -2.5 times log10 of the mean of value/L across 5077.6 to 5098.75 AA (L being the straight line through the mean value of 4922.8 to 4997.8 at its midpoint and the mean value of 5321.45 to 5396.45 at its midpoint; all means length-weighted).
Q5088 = 0.12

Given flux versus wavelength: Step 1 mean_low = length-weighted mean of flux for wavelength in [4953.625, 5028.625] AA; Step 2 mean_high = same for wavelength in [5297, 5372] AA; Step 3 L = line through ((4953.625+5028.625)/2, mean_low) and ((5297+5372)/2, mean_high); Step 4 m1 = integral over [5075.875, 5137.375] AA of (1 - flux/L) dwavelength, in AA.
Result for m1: 9.7 AA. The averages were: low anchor 5.53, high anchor 5.53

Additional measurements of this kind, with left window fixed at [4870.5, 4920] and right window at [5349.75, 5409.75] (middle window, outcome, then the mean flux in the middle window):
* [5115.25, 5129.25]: 1.54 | 4.69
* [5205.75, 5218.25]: 1.10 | 4.84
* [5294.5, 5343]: -2.11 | 5.58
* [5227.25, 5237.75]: 0.52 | 5.05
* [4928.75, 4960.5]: -1.57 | 5.45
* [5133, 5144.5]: 1.27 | 4.69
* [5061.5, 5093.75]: 2.51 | 4.84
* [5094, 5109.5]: 1.98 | 4.59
